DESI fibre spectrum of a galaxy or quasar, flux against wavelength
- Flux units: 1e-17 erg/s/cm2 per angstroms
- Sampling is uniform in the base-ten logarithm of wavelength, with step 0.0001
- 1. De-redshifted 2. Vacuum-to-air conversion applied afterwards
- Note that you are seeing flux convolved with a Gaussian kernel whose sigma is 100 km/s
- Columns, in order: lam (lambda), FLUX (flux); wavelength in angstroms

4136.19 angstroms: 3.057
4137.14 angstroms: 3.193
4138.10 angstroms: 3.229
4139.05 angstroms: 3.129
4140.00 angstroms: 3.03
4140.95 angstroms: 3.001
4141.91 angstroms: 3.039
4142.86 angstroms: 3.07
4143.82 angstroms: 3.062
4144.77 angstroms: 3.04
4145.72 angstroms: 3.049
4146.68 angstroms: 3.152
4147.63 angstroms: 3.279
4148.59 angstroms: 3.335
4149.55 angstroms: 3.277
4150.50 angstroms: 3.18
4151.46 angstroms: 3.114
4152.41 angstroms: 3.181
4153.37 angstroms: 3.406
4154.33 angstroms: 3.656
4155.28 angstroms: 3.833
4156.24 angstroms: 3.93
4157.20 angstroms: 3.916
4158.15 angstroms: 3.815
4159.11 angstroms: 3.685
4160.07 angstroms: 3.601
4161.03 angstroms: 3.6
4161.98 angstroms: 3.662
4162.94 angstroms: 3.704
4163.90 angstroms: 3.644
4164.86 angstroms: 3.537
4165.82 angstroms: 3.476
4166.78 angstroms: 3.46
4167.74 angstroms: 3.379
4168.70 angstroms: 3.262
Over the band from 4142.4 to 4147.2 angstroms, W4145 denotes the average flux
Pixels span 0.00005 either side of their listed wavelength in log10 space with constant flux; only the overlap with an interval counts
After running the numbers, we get 3.08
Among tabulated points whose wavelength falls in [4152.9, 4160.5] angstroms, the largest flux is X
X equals 3.93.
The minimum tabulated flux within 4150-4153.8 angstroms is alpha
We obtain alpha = 3.114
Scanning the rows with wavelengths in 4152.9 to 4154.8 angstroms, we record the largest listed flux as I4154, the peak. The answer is 3.656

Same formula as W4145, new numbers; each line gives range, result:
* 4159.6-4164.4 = 3.64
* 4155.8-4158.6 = 3.89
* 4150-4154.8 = 3.31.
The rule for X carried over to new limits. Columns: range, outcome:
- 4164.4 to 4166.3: 3.537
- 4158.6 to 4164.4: 3.704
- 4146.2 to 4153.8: 3.406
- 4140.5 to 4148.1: 3.279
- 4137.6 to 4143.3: 3.229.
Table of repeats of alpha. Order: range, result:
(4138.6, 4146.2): 3.001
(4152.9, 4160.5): 3.406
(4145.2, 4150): 3.049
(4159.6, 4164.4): 3.6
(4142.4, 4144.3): 3.062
